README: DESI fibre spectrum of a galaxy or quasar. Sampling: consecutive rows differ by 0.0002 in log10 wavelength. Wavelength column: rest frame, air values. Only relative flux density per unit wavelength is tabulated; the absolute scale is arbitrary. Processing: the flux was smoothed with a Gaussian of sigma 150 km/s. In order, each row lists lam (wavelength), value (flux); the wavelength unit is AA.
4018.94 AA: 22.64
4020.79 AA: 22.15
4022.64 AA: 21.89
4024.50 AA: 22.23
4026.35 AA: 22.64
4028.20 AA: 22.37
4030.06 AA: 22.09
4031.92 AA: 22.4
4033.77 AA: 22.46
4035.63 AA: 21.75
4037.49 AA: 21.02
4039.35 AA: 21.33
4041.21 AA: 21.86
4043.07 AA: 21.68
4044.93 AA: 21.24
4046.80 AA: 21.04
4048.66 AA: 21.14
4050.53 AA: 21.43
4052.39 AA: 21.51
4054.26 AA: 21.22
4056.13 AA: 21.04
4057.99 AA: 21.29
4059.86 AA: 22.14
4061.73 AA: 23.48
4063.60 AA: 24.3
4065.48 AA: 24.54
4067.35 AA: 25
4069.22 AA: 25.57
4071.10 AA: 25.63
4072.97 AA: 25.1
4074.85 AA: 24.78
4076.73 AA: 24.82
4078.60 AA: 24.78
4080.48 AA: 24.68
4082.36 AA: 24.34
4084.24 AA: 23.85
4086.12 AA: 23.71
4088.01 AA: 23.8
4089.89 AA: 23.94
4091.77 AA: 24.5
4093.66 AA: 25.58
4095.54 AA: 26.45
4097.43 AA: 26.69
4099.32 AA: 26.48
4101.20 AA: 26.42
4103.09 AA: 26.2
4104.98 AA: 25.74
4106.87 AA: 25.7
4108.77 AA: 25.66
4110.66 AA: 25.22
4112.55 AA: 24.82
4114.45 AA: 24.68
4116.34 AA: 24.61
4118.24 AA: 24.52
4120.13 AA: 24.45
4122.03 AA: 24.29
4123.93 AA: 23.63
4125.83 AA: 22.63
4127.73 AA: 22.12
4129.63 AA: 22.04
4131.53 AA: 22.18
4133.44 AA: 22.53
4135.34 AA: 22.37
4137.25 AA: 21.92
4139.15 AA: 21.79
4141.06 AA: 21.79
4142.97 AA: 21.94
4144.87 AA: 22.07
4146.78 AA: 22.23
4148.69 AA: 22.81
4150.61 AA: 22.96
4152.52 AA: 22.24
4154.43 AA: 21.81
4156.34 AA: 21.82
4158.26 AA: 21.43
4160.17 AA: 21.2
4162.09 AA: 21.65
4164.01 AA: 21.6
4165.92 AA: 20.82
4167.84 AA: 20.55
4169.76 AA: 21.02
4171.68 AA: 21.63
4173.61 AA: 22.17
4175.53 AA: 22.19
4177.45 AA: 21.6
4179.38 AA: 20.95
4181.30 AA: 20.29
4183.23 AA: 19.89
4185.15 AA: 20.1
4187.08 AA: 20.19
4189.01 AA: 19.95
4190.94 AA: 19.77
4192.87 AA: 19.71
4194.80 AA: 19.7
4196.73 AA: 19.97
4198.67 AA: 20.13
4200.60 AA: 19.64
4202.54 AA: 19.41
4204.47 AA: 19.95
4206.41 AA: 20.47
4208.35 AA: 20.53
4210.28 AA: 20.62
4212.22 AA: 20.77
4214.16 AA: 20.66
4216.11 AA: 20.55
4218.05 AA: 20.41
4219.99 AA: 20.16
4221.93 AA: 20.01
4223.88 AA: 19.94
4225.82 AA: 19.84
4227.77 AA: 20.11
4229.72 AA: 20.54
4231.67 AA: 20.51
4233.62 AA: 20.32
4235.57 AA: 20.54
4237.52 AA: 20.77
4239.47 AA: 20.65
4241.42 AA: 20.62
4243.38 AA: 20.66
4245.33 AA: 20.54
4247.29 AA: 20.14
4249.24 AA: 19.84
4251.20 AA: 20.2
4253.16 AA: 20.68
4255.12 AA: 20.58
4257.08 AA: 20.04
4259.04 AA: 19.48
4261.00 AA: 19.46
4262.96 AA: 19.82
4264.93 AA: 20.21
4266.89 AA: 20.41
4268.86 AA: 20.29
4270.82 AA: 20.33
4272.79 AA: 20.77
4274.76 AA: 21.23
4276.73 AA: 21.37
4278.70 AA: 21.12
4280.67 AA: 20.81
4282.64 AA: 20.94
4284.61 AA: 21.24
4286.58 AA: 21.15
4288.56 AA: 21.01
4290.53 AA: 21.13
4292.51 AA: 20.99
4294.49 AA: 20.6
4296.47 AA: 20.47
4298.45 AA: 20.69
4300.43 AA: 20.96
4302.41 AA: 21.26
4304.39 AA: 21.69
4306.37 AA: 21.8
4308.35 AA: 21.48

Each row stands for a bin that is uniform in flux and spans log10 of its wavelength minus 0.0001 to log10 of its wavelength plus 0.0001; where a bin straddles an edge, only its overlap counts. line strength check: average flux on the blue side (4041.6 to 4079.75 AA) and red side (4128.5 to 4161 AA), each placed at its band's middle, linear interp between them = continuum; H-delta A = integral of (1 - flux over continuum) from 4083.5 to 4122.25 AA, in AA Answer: -4.4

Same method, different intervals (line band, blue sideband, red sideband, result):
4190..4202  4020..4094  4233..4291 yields 0.9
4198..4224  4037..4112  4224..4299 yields 1.4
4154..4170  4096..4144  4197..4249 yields 0.9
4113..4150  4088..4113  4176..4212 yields 1.4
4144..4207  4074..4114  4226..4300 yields 5.4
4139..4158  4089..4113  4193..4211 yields 0.7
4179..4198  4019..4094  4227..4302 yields 1.3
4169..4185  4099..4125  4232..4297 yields 1.4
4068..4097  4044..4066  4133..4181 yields -3.8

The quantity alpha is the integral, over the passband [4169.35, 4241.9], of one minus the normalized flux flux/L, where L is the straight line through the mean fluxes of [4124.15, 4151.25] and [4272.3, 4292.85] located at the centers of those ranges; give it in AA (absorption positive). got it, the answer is 4.3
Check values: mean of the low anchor 22.3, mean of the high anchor 21.1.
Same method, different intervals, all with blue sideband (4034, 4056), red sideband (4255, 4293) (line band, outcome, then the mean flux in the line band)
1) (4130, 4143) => -0.61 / 22.1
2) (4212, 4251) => 0.74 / 20.4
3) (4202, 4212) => 0.28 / 20.3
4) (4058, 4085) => -3.91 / 24.4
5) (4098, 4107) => -2.11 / 26.2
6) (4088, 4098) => -1.88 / 25.2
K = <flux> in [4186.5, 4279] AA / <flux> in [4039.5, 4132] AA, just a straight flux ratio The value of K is 0.85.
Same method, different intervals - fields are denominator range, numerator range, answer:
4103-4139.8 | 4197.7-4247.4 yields 0.85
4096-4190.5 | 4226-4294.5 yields 0.90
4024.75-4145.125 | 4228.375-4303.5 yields 0.88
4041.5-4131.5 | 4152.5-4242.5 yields 0.86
